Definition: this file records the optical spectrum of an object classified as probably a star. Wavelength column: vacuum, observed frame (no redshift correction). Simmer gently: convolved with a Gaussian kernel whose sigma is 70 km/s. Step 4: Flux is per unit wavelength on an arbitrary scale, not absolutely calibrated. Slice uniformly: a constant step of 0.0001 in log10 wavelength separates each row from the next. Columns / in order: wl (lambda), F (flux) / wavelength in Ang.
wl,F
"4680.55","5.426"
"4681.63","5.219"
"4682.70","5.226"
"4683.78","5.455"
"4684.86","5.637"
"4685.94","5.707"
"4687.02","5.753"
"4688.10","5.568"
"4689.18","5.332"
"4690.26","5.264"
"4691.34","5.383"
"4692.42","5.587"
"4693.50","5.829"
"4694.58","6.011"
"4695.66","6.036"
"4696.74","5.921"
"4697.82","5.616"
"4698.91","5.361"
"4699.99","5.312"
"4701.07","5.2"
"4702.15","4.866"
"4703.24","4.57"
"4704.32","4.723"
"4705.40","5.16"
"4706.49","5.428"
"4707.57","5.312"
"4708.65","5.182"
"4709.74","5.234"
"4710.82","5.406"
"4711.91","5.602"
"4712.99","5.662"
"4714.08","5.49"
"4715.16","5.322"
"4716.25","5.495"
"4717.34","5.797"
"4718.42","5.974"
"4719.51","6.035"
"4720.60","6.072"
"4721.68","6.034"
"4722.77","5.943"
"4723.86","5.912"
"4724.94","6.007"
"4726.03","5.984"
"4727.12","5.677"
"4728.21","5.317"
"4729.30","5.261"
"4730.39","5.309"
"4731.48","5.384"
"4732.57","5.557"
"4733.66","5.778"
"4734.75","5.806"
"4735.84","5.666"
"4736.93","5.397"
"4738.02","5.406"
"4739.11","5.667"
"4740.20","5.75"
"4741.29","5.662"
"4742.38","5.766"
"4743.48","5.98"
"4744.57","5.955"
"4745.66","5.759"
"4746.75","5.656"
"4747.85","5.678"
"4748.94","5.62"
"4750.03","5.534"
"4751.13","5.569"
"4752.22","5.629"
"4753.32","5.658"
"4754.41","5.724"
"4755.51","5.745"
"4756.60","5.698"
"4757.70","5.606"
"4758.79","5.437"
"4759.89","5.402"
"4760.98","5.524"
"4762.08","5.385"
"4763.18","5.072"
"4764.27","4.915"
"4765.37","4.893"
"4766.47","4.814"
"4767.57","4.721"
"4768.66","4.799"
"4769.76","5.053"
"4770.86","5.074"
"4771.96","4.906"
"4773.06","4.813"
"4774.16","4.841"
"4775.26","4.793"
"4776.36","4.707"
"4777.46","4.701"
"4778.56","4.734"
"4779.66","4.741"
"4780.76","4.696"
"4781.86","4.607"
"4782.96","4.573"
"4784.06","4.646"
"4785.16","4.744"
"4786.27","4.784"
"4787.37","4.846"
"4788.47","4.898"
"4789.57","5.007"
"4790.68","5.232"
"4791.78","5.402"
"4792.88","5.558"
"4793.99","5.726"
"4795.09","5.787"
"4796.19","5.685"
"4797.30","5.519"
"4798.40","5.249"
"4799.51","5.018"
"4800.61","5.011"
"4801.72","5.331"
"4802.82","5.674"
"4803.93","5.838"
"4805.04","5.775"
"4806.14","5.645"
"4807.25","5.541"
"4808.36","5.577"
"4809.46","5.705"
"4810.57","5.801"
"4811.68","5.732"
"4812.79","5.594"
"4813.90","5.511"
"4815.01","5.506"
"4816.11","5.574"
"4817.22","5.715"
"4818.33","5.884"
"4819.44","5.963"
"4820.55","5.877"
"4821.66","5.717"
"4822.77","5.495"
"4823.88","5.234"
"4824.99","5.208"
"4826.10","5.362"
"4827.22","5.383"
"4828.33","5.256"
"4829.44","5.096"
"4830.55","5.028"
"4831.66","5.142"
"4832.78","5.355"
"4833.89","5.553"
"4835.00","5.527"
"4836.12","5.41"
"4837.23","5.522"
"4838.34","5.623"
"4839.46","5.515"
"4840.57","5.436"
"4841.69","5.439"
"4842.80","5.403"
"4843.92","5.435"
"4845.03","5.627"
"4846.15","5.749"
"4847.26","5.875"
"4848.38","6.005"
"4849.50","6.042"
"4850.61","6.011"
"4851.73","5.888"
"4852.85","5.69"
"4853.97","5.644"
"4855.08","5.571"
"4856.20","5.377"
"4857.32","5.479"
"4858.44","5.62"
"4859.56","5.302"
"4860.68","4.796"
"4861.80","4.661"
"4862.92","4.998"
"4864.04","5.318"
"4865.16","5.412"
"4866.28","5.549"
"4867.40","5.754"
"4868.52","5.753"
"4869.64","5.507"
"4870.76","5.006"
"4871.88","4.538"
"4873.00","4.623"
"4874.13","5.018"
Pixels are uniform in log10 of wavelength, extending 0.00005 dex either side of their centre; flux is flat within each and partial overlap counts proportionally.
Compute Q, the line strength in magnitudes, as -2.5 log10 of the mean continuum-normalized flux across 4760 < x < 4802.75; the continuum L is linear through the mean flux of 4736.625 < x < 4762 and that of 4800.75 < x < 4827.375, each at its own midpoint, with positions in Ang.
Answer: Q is 0.12 mag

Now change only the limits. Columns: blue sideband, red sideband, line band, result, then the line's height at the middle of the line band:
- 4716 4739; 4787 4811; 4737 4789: 0.074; 5.58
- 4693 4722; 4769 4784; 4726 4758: -0.100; 5.14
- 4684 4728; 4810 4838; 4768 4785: 0.157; 5.52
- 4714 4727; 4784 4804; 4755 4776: 0.075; 5.49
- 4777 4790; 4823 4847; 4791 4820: -0.115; 5.03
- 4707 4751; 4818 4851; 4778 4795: 0.127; 5.59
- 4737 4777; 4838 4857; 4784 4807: 0.035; 5.49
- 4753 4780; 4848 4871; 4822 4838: 0.008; 5.37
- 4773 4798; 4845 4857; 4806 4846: -0.007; 5.48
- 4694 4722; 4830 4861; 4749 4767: 0.018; 5.51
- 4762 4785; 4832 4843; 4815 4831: -0.034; 5.33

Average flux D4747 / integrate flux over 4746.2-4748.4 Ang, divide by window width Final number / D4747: 5.67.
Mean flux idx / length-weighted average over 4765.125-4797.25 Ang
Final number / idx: 4.97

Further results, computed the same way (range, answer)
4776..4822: 5.33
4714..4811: 5.4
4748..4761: 5.6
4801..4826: 5.62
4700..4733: 5.49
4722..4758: 5.67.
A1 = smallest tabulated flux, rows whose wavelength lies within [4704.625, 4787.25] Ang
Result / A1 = 4.573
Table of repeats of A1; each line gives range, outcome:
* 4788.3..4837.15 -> 4.898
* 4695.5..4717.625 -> 4.57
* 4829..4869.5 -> 4.661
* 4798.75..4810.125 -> 5.011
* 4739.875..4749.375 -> 5.62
